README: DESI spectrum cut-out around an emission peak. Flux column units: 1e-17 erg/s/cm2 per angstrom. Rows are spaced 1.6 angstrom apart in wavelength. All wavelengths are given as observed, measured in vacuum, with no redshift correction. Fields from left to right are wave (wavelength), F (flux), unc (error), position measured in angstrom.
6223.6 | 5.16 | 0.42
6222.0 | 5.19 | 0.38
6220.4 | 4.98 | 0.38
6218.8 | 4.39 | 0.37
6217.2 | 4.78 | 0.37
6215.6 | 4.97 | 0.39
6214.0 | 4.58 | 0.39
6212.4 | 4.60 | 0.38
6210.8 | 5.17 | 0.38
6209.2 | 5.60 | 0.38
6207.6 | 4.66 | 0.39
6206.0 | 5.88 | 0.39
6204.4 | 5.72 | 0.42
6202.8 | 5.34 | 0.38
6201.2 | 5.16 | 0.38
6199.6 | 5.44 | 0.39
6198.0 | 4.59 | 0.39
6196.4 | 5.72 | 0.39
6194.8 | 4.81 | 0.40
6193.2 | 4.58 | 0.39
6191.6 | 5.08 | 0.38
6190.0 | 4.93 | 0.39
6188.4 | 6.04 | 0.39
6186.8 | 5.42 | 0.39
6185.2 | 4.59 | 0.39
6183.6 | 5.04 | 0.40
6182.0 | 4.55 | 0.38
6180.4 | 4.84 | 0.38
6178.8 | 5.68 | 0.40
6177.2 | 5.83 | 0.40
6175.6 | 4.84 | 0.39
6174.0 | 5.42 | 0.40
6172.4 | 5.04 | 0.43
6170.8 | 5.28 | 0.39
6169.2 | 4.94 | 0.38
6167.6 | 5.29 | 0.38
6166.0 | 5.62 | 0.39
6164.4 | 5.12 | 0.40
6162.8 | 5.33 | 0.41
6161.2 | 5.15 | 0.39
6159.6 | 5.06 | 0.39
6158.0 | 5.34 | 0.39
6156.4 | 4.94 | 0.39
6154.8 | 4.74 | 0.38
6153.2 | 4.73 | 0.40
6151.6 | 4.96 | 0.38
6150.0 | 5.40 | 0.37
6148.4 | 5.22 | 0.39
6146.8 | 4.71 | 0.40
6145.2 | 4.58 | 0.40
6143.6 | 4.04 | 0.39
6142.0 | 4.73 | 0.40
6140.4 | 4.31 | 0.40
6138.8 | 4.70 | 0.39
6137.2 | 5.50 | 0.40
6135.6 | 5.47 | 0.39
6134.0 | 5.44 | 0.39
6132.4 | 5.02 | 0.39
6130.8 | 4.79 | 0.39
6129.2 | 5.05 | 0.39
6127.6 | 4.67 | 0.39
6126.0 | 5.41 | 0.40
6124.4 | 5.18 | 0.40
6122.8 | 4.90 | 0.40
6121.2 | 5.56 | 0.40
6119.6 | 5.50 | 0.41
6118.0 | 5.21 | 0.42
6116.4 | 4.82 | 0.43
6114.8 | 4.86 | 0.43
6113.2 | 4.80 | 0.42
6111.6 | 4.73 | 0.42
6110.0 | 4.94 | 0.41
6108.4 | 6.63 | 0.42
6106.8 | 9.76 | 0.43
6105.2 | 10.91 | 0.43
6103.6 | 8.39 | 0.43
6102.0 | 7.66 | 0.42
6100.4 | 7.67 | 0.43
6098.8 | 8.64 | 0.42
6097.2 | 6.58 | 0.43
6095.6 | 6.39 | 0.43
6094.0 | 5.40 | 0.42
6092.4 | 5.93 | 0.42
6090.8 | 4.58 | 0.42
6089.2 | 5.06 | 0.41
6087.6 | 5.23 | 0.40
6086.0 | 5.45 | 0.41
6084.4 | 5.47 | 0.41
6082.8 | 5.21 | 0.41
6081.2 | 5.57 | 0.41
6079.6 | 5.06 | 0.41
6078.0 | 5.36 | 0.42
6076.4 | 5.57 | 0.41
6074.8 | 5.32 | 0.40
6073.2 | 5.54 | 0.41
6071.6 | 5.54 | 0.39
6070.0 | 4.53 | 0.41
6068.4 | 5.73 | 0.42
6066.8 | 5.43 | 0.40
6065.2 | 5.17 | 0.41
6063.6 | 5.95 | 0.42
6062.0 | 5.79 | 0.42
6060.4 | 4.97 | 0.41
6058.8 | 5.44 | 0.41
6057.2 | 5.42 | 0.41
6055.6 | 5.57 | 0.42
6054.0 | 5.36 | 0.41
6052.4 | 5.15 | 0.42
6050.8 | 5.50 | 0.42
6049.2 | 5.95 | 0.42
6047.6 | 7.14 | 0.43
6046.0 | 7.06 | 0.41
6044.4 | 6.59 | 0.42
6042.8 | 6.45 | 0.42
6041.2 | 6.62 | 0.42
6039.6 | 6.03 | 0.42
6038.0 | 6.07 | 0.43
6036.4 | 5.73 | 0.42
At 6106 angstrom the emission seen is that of [O III] 5007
